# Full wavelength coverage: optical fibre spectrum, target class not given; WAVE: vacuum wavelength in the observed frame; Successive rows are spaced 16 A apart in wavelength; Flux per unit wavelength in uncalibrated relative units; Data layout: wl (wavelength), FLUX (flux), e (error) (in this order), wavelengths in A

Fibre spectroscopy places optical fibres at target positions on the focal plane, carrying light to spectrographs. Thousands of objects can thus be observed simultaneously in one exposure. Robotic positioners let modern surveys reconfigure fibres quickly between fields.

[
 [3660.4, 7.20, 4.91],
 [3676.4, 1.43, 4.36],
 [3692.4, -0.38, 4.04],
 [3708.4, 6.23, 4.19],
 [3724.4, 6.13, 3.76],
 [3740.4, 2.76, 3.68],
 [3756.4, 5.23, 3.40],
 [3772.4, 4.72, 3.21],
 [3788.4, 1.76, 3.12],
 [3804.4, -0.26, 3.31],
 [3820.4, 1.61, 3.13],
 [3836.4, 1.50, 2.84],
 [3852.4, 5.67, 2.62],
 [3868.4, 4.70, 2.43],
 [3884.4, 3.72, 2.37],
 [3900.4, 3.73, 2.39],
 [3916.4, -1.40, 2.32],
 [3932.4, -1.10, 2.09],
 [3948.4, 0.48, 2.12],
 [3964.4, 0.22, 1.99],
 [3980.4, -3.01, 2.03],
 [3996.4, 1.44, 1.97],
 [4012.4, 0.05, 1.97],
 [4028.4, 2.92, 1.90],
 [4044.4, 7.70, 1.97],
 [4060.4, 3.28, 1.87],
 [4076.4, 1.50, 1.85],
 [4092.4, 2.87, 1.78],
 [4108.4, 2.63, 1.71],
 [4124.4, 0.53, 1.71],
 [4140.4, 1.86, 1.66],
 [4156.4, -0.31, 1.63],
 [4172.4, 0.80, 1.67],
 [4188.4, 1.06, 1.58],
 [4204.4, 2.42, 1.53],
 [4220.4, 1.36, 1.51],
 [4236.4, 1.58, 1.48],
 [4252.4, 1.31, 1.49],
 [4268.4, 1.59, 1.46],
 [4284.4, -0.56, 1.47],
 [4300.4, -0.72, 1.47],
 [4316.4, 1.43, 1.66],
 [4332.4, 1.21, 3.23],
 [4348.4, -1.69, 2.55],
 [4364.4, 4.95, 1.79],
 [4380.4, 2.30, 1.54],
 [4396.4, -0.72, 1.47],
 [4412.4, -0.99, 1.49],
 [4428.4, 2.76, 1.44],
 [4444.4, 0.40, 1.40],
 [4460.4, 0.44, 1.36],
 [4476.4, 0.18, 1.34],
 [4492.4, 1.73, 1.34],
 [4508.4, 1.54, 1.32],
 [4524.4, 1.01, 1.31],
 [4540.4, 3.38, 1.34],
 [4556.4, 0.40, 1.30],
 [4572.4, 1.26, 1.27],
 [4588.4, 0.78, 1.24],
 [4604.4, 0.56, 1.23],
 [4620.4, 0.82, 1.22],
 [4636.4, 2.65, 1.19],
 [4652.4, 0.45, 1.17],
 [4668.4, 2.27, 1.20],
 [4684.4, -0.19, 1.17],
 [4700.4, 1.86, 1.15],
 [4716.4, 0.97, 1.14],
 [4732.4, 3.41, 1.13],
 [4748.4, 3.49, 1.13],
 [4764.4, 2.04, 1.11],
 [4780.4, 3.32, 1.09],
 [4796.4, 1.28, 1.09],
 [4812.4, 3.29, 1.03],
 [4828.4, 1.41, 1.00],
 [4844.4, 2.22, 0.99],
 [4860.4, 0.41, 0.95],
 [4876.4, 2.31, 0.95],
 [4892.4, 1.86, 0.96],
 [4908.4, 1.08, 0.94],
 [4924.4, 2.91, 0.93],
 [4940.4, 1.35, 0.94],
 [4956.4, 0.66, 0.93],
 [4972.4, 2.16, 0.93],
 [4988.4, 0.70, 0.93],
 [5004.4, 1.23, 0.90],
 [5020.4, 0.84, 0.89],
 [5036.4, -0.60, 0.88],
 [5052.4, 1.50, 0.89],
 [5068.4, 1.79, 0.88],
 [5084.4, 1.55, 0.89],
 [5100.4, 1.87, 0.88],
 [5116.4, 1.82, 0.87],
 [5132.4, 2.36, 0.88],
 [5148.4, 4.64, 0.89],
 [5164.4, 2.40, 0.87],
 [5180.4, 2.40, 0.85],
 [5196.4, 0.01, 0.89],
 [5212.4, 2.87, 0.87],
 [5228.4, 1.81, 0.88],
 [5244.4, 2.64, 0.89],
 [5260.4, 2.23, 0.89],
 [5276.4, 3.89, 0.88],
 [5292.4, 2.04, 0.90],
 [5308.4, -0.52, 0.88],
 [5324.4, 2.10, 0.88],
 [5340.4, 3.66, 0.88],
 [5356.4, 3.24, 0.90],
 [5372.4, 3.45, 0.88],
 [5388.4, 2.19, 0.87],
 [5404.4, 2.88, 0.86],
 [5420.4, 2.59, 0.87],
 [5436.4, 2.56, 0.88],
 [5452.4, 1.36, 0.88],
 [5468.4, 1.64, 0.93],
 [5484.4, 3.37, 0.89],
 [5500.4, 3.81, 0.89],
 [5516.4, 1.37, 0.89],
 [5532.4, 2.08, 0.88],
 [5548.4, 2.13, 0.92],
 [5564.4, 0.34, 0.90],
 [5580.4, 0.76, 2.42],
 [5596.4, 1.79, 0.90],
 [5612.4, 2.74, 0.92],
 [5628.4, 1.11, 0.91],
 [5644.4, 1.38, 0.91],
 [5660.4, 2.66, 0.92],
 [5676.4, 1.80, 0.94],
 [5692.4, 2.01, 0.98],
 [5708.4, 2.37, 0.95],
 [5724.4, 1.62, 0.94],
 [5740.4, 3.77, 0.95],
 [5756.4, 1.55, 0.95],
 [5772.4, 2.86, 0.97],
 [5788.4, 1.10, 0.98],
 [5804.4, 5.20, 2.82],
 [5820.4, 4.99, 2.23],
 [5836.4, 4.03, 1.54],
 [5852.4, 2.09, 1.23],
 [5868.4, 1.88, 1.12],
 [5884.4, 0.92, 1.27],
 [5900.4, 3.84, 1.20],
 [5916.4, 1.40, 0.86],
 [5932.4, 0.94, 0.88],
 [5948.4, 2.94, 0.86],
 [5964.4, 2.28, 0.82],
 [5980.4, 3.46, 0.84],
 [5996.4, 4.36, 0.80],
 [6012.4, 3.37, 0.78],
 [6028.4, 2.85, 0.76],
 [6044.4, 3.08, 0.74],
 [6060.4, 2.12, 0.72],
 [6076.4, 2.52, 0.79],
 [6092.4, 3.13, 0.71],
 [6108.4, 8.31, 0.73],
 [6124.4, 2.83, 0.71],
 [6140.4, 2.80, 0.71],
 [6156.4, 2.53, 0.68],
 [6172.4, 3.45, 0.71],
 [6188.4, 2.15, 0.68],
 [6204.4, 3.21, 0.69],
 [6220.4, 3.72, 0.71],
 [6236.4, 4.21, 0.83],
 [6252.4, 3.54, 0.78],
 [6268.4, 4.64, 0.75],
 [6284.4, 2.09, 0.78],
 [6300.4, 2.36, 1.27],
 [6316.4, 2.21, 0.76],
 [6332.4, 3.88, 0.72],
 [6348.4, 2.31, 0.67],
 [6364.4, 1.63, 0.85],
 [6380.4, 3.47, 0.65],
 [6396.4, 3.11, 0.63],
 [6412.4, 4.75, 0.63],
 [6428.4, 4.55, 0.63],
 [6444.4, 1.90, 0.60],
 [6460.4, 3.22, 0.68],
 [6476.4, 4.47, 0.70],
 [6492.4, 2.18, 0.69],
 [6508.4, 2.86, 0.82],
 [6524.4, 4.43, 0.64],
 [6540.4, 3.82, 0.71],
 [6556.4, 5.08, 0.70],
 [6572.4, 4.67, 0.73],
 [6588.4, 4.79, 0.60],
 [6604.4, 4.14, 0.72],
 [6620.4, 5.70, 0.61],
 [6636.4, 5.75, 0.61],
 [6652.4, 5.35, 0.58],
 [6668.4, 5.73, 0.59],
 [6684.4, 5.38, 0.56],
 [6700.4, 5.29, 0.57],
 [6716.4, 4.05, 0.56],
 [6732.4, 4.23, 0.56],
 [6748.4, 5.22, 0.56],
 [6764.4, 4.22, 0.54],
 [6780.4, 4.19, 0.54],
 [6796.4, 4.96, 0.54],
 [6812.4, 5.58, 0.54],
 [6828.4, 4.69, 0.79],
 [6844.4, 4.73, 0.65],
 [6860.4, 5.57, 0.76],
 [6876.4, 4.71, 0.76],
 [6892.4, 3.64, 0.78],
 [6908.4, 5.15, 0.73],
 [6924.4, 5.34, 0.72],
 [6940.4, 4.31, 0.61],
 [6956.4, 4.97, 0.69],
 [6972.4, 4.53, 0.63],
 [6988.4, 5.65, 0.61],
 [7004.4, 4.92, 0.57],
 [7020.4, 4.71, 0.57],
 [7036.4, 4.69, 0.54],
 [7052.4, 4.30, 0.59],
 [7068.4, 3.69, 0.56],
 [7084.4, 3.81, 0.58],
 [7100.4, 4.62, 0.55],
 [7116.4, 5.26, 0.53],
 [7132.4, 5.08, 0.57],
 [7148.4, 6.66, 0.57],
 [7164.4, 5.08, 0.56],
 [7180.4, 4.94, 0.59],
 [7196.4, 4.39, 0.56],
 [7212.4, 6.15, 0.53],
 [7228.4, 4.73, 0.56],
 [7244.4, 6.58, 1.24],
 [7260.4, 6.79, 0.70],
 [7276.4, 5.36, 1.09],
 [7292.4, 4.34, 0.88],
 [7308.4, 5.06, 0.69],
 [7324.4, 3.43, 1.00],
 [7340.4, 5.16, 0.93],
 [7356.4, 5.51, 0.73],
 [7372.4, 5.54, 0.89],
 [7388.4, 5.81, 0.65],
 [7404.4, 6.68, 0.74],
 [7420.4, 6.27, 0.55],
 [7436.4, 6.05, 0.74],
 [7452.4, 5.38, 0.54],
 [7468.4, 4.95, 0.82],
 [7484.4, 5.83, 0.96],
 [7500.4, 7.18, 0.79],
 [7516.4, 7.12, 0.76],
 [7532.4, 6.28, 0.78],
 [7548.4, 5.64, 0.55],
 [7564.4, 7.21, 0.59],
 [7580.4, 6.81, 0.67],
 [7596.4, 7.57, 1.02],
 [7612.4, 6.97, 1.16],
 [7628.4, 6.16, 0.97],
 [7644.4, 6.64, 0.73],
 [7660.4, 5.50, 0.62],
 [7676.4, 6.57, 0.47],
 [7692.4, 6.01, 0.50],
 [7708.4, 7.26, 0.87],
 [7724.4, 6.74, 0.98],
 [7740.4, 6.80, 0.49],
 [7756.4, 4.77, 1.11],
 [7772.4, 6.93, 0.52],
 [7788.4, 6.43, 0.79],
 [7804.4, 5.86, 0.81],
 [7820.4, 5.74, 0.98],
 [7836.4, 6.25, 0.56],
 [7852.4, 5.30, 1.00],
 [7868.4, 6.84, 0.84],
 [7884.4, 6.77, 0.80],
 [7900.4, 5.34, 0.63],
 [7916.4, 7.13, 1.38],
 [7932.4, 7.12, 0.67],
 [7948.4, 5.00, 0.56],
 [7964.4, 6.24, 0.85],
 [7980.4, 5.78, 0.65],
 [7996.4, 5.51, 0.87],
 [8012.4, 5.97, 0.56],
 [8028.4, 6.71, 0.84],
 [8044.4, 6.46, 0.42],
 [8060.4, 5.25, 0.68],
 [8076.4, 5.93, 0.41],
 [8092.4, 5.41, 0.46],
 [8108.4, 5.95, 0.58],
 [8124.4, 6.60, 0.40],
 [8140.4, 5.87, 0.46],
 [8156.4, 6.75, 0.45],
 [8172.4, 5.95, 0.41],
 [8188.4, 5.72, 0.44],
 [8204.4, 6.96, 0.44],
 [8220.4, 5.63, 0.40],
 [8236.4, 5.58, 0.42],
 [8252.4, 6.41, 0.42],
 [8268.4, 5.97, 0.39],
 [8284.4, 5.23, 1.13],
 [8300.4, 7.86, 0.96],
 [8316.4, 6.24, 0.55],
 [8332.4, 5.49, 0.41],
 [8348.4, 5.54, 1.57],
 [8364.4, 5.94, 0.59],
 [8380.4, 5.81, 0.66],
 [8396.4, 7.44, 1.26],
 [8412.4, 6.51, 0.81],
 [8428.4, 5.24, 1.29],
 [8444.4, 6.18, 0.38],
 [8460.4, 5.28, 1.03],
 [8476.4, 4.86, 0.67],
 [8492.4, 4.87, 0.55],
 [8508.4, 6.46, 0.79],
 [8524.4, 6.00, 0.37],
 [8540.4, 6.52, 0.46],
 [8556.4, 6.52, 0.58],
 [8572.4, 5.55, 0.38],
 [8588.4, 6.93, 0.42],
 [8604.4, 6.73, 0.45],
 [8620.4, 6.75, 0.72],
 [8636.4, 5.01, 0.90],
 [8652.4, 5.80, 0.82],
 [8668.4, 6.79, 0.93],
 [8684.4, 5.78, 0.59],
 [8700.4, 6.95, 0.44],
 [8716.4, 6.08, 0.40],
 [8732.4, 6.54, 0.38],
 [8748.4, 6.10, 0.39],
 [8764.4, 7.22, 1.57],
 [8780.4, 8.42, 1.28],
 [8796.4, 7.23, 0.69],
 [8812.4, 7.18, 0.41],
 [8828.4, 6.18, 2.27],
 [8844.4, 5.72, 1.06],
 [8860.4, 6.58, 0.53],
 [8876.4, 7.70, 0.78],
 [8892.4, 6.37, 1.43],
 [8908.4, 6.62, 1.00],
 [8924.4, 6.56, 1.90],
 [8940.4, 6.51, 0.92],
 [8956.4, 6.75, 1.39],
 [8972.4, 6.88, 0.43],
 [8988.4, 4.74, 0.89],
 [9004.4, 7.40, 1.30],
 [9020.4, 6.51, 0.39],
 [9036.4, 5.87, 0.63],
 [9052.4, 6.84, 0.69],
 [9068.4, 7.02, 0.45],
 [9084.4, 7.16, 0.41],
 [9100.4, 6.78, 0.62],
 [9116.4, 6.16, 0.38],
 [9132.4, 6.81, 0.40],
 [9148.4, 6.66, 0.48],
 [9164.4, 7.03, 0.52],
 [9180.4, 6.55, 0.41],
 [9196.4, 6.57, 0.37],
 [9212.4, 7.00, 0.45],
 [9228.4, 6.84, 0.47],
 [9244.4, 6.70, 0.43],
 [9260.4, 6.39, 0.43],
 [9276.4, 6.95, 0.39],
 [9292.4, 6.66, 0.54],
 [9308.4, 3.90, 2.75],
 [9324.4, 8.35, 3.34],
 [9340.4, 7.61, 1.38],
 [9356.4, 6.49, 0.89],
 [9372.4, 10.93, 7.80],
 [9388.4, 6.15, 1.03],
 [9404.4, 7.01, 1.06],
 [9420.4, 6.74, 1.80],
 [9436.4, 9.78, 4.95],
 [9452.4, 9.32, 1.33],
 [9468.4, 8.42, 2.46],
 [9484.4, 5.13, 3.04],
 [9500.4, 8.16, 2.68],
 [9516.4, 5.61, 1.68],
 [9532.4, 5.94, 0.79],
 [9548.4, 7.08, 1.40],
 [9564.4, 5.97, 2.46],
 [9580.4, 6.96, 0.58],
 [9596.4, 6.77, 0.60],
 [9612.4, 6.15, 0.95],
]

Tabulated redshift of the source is 0.639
